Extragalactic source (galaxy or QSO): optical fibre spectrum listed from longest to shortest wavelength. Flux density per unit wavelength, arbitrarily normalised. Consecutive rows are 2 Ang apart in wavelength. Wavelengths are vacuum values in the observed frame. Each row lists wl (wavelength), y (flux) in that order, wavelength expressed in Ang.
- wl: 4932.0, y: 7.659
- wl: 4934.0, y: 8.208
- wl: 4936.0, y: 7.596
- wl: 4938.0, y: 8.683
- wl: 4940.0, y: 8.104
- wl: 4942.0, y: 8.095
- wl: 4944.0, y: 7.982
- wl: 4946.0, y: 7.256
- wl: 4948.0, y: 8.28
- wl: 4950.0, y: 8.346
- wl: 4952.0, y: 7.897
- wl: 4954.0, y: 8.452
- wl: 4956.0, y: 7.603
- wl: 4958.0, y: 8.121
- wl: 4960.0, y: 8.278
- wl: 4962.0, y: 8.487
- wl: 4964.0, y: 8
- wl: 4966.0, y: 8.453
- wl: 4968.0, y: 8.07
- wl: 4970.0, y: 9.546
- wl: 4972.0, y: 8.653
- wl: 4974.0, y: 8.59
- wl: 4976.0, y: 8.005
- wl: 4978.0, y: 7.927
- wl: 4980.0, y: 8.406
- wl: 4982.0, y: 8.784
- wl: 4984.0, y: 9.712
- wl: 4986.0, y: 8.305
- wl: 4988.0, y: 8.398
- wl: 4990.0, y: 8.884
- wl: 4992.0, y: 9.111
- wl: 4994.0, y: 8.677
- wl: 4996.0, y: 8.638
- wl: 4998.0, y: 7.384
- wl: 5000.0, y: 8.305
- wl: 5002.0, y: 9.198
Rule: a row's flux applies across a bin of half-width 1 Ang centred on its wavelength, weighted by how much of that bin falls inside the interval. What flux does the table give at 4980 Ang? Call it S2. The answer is 8.406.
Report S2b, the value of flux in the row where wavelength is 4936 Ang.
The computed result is 7.596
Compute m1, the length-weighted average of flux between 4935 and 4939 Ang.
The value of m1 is 8.14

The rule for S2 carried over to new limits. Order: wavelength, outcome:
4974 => 8.59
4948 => 8.28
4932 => 7.659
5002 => 9.198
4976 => 8.005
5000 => 8.305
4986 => 8.305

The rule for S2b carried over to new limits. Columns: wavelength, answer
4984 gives 9.712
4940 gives 8.104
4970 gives 9.546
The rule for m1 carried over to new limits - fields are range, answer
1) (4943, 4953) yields 7.95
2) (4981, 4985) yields 9.25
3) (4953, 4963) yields 8.19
